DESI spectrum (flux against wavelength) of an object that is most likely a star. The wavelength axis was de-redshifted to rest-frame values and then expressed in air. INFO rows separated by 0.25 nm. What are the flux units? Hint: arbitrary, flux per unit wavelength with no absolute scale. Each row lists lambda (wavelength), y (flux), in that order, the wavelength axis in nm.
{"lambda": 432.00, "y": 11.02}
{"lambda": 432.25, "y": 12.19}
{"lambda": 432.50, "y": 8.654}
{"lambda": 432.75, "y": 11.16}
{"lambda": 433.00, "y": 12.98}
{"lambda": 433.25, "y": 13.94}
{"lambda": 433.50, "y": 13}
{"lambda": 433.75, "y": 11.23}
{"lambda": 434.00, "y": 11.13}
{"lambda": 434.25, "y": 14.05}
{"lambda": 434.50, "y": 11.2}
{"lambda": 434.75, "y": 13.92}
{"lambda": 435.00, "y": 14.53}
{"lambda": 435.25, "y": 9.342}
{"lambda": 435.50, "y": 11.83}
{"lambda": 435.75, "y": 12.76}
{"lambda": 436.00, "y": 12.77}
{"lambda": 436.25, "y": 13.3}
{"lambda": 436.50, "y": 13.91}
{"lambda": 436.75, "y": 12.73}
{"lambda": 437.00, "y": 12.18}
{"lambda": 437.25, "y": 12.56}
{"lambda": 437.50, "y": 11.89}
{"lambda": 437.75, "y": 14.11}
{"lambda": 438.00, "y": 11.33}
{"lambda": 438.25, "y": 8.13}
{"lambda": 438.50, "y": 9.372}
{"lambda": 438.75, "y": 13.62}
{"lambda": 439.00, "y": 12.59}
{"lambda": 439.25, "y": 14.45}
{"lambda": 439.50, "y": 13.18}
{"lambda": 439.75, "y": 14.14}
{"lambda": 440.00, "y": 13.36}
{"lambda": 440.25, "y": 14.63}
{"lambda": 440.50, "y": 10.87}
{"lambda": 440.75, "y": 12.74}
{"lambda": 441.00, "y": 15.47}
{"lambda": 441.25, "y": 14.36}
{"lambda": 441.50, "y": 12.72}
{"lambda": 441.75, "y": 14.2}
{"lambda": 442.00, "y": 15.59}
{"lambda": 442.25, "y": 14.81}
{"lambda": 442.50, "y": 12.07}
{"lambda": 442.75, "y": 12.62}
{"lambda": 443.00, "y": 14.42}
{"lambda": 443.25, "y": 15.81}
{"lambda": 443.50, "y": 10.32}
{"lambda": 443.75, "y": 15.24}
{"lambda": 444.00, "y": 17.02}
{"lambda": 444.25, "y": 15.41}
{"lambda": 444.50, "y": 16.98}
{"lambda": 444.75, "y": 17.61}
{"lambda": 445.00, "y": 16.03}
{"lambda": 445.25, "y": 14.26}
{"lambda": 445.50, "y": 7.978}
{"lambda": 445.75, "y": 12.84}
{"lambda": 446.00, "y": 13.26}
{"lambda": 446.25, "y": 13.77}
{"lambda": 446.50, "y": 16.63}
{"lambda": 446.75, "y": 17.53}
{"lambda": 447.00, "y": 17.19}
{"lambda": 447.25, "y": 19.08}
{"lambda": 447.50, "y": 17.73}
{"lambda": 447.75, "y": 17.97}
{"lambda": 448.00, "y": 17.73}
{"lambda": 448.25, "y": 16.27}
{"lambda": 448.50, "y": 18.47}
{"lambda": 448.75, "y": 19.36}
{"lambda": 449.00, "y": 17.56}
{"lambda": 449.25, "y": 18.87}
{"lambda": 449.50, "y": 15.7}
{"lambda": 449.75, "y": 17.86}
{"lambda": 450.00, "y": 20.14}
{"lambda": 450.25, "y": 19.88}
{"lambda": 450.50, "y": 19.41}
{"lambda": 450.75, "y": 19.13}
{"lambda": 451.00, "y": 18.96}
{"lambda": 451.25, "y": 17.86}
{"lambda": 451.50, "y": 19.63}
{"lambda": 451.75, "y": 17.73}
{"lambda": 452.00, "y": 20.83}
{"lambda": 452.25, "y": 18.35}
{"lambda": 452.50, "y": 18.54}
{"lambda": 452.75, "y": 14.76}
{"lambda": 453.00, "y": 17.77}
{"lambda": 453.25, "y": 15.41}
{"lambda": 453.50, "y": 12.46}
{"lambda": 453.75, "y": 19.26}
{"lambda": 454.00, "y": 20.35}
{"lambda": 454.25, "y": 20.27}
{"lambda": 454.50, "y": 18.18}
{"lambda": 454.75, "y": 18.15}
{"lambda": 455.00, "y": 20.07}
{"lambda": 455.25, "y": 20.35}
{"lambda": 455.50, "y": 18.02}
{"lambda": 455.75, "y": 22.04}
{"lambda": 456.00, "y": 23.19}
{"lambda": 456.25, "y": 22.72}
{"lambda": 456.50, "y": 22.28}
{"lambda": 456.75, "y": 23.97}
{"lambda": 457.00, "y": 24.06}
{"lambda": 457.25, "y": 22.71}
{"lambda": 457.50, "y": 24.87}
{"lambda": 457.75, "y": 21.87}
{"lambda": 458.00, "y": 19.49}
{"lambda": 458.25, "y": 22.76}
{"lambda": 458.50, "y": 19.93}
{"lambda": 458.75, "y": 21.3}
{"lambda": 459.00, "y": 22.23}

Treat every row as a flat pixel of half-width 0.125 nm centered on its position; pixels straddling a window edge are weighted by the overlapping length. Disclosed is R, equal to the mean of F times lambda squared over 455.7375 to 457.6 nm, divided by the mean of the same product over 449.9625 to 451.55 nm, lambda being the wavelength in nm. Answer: 1.24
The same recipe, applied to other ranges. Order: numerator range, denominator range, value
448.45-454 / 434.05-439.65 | 1.56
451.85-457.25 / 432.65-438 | 1.70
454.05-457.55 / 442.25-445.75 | 1.58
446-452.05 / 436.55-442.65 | 1.45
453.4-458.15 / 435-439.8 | 1.83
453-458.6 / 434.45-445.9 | 1.65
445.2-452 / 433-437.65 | 1.46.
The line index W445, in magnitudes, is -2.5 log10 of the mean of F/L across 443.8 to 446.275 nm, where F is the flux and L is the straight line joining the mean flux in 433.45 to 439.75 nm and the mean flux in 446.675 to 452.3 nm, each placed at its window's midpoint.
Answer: 0.12 mag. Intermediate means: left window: 12.4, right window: 18.4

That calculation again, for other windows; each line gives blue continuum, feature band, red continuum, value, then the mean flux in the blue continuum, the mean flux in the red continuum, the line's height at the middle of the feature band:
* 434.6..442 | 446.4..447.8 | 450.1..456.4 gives -0.080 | 12.8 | 19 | 16.4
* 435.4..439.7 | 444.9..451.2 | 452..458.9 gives 0.003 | 12.4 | 20.1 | 16.9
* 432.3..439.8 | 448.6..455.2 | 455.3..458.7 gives 0.075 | 12.3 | 22.1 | 19.7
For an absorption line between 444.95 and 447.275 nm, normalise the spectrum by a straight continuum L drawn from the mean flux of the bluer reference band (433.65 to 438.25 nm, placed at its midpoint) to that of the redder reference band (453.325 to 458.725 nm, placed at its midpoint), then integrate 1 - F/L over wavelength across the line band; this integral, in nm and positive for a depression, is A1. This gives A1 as 0.28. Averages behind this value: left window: 12.4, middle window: 14.6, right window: 20.8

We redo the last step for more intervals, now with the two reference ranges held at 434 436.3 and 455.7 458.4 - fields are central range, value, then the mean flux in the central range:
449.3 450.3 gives 0.053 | 18.3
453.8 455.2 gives 0.135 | 19.4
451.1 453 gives 0.201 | 18.2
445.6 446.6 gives 0.211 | 13.9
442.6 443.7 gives 0.193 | 13.4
